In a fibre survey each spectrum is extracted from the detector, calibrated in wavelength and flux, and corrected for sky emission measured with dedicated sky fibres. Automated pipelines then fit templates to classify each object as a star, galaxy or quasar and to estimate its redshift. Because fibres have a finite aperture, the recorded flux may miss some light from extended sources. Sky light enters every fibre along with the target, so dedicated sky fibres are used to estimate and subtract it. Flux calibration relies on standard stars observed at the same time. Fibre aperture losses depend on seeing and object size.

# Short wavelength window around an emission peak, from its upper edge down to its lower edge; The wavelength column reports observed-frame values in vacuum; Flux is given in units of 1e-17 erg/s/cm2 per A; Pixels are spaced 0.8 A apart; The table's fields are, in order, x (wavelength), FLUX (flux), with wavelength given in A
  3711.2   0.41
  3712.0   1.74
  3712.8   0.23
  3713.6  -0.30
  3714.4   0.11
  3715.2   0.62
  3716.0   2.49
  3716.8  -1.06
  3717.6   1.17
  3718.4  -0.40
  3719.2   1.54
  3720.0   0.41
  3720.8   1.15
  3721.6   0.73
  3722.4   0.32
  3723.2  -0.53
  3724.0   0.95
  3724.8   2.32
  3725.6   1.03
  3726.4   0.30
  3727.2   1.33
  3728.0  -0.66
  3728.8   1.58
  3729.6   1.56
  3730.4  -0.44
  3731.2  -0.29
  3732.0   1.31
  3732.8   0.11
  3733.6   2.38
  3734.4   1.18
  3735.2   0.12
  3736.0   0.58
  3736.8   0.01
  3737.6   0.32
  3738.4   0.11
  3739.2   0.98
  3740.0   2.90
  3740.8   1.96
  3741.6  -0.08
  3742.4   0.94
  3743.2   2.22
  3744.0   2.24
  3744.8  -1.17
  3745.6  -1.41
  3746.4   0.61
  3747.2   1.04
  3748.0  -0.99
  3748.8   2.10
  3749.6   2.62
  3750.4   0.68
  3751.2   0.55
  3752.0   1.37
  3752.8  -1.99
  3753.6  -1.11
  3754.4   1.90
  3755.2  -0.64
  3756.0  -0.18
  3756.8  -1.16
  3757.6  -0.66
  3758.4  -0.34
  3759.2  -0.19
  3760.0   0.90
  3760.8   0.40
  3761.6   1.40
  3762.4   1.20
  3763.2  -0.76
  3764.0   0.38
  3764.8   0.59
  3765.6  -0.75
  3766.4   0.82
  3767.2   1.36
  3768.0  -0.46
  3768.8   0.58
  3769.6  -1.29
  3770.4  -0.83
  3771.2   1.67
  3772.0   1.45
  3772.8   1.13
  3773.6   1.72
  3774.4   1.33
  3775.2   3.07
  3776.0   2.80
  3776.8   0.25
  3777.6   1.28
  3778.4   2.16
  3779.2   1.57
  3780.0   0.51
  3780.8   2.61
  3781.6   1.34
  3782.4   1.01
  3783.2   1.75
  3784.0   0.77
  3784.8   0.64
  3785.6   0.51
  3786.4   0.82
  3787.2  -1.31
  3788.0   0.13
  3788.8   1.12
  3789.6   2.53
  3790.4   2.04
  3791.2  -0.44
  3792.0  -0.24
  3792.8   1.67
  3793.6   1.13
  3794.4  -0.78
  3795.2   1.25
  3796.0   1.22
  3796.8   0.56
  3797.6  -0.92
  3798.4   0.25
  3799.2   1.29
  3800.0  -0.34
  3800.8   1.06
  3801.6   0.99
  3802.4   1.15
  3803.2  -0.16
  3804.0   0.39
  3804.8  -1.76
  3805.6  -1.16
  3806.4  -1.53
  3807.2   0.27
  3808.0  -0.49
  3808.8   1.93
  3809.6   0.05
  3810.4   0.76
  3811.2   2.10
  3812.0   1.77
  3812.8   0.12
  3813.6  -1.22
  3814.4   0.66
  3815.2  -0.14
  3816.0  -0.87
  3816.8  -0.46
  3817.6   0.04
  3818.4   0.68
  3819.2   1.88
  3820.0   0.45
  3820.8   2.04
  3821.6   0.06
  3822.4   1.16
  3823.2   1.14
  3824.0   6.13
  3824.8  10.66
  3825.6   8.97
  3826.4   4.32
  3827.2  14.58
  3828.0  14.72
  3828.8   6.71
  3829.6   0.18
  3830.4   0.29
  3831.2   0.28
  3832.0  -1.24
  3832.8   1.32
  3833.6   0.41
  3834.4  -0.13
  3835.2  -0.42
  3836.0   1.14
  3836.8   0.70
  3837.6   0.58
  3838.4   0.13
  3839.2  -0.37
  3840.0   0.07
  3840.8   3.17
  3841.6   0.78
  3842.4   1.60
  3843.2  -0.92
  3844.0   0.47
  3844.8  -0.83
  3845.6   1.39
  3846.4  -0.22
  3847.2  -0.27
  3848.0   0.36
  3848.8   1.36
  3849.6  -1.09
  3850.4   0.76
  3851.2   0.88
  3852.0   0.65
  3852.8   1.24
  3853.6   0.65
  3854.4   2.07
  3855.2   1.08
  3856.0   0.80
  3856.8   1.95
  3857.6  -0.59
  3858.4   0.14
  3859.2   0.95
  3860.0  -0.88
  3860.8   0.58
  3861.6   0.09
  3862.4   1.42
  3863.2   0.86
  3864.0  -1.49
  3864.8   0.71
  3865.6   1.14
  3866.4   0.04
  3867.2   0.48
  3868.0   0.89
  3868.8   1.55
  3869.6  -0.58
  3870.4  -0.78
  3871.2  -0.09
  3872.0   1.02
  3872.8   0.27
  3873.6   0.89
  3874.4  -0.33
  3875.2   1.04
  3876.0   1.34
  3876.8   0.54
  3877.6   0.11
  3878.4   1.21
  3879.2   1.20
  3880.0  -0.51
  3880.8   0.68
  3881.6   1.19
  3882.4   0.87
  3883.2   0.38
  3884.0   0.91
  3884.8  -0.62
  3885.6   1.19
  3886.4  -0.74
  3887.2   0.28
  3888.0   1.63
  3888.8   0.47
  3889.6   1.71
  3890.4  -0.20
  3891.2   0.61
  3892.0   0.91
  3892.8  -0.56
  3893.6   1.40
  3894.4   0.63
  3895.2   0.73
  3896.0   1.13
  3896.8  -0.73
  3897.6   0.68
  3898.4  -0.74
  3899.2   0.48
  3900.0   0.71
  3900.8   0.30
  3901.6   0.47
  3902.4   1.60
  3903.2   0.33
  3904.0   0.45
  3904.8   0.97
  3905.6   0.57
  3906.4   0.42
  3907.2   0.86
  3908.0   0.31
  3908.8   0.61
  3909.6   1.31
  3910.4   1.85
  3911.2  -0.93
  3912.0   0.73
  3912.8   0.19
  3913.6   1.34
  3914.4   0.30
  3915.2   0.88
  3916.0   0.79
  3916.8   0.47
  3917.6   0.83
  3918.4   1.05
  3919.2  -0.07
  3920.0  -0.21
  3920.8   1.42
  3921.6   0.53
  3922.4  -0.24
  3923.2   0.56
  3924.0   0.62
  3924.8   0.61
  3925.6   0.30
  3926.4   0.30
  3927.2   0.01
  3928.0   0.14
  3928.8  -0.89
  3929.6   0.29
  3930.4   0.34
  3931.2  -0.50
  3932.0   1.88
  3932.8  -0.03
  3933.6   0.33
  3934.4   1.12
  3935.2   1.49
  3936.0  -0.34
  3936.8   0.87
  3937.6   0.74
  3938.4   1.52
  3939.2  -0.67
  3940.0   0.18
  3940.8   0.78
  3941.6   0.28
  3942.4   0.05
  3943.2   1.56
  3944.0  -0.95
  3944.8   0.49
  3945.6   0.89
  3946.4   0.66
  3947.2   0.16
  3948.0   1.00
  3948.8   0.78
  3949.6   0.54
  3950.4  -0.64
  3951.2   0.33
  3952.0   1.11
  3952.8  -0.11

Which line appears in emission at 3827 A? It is [O II]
